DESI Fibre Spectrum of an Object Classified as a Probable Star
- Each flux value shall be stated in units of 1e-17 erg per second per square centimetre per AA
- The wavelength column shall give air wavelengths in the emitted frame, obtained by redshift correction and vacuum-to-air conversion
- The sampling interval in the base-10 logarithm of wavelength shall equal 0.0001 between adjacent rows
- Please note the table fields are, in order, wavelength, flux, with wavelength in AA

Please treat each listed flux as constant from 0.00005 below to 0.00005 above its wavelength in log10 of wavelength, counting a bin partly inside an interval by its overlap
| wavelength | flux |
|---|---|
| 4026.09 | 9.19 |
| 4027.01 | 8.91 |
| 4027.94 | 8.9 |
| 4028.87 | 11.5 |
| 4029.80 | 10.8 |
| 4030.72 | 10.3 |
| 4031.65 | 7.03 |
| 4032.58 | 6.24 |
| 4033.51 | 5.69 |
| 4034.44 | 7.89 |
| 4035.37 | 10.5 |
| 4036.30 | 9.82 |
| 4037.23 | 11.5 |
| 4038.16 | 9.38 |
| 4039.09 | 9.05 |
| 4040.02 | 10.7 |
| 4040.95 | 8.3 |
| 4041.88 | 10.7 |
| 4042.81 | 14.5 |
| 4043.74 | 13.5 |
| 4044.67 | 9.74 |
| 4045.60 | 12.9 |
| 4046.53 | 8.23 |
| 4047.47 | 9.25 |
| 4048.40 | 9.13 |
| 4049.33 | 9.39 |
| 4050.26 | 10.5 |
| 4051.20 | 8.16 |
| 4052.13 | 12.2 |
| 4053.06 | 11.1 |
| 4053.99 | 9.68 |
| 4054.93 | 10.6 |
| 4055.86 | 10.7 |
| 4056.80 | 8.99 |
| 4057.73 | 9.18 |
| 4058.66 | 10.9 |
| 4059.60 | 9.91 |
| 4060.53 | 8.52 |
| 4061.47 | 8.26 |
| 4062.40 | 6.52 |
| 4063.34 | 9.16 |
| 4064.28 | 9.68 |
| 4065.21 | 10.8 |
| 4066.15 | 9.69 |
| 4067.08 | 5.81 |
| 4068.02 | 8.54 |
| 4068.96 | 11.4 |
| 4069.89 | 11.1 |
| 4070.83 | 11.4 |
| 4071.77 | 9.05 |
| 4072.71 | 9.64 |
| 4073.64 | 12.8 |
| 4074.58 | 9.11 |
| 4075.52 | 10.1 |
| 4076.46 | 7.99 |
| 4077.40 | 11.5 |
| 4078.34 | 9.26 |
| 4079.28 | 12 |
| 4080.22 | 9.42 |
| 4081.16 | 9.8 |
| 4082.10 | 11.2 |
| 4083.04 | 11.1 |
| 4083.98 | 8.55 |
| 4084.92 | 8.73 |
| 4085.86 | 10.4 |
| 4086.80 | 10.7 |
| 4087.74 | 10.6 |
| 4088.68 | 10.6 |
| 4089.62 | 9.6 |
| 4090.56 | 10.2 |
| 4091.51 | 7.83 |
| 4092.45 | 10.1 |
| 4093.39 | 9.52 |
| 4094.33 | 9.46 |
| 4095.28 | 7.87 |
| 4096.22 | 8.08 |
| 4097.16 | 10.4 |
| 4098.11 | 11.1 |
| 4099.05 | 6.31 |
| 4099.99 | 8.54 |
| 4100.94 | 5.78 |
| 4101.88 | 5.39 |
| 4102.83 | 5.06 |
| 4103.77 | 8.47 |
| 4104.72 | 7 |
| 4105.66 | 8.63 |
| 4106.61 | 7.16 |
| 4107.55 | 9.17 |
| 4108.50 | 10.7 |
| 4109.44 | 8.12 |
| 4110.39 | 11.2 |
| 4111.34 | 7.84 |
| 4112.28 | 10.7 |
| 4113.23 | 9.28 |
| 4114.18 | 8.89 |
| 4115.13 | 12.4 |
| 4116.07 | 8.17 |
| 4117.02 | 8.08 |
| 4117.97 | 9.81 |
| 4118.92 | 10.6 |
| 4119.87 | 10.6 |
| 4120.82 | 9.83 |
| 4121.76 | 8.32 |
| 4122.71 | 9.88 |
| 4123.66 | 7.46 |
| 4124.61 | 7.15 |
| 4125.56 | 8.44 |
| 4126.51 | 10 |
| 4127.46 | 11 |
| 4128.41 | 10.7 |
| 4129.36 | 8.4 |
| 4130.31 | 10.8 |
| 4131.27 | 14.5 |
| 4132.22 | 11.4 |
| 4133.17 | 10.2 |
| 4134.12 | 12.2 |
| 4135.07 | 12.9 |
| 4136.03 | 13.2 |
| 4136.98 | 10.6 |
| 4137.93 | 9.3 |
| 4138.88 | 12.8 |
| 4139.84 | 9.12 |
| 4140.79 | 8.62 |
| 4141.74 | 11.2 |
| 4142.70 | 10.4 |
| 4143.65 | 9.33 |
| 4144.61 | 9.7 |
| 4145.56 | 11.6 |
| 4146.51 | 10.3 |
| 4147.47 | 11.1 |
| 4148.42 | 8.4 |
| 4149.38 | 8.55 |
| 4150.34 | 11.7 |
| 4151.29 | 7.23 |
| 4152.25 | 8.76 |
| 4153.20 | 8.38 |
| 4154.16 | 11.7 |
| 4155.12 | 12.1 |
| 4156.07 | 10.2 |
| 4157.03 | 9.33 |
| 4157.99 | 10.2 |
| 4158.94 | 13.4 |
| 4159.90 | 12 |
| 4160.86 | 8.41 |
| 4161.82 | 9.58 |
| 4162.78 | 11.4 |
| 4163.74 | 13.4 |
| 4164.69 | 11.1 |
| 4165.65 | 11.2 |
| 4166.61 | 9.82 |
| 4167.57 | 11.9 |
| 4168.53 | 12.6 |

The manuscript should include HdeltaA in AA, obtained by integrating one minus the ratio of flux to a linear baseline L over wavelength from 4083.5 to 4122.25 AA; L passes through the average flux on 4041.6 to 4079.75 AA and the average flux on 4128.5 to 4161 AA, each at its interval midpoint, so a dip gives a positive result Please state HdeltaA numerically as 4.8 AA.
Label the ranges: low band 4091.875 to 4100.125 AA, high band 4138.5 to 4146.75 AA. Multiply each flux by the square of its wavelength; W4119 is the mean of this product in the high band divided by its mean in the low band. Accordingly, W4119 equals 1.17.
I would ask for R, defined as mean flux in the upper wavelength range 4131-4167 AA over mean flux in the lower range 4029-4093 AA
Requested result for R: 1.08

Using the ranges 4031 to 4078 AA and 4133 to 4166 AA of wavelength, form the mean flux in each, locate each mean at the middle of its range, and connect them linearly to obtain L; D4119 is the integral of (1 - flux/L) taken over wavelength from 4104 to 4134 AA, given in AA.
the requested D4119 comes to 2.1 AA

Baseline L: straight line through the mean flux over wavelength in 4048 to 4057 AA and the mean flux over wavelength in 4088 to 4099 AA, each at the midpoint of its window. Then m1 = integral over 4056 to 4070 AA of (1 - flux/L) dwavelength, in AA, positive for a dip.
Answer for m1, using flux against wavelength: 1.0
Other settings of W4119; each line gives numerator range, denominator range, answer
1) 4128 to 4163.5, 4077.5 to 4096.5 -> 1.11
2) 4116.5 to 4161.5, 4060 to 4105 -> 1.13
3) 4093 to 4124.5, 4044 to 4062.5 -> 0.92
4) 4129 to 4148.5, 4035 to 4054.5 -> 1.09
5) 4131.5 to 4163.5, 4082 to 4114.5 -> 1.20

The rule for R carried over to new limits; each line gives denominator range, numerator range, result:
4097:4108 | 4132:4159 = 1.36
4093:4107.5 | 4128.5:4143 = 1.39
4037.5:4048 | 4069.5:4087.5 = 0.96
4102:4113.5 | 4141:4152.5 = 1.16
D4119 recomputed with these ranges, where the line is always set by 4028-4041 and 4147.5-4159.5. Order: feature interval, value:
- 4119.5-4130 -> 0.6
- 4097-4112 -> 2.4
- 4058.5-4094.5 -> -1.0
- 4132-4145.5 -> -1.2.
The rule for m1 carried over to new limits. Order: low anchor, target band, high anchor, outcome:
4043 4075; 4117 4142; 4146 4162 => -0.6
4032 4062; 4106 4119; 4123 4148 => 1.1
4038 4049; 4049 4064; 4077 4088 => 1.1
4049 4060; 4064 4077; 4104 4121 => 0.1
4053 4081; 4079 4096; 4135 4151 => 0.2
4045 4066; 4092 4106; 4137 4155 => 2.5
